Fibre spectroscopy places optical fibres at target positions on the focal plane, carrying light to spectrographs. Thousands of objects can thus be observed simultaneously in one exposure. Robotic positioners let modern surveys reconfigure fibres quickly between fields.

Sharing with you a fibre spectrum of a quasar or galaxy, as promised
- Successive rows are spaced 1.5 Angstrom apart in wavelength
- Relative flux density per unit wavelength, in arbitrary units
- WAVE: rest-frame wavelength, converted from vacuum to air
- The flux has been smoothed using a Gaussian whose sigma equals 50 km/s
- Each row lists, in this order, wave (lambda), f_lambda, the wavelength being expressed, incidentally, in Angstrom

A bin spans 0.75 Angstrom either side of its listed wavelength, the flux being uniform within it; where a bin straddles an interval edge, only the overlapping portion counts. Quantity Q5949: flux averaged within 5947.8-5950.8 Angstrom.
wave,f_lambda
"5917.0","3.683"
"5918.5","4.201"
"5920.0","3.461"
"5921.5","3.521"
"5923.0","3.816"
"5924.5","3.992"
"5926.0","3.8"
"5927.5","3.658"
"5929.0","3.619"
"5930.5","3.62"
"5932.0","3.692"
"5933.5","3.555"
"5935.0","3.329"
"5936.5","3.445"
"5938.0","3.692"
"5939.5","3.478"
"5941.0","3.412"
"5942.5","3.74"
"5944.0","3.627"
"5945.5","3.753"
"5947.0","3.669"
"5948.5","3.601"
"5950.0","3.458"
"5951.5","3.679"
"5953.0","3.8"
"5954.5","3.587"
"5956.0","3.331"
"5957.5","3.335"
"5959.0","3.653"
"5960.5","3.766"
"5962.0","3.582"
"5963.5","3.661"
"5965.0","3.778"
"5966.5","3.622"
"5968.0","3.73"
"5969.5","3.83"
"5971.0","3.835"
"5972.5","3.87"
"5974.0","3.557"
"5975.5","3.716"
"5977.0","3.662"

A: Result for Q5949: 3.53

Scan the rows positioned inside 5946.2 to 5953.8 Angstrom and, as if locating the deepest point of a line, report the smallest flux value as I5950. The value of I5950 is 3.458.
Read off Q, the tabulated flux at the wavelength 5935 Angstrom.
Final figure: 3.329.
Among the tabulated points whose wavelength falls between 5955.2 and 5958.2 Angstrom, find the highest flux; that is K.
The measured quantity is 3.335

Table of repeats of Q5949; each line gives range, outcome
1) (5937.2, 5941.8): 3.53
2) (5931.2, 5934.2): 3.62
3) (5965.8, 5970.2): 3.73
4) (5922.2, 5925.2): 3.9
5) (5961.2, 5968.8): 3.68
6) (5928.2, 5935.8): 3.56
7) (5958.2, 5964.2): 3.66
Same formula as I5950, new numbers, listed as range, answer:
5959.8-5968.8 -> 3.582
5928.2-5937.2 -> 3.329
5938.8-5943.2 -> 3.412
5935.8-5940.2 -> 3.445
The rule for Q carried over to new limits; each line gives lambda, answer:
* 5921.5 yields 3.521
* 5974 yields 3.557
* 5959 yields 3.653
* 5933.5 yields 3.555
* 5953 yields 3.8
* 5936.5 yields 3.445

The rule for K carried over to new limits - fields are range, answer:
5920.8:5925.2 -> 3.992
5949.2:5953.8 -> 3.8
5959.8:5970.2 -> 3.83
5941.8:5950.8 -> 3.753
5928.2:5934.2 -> 3.692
